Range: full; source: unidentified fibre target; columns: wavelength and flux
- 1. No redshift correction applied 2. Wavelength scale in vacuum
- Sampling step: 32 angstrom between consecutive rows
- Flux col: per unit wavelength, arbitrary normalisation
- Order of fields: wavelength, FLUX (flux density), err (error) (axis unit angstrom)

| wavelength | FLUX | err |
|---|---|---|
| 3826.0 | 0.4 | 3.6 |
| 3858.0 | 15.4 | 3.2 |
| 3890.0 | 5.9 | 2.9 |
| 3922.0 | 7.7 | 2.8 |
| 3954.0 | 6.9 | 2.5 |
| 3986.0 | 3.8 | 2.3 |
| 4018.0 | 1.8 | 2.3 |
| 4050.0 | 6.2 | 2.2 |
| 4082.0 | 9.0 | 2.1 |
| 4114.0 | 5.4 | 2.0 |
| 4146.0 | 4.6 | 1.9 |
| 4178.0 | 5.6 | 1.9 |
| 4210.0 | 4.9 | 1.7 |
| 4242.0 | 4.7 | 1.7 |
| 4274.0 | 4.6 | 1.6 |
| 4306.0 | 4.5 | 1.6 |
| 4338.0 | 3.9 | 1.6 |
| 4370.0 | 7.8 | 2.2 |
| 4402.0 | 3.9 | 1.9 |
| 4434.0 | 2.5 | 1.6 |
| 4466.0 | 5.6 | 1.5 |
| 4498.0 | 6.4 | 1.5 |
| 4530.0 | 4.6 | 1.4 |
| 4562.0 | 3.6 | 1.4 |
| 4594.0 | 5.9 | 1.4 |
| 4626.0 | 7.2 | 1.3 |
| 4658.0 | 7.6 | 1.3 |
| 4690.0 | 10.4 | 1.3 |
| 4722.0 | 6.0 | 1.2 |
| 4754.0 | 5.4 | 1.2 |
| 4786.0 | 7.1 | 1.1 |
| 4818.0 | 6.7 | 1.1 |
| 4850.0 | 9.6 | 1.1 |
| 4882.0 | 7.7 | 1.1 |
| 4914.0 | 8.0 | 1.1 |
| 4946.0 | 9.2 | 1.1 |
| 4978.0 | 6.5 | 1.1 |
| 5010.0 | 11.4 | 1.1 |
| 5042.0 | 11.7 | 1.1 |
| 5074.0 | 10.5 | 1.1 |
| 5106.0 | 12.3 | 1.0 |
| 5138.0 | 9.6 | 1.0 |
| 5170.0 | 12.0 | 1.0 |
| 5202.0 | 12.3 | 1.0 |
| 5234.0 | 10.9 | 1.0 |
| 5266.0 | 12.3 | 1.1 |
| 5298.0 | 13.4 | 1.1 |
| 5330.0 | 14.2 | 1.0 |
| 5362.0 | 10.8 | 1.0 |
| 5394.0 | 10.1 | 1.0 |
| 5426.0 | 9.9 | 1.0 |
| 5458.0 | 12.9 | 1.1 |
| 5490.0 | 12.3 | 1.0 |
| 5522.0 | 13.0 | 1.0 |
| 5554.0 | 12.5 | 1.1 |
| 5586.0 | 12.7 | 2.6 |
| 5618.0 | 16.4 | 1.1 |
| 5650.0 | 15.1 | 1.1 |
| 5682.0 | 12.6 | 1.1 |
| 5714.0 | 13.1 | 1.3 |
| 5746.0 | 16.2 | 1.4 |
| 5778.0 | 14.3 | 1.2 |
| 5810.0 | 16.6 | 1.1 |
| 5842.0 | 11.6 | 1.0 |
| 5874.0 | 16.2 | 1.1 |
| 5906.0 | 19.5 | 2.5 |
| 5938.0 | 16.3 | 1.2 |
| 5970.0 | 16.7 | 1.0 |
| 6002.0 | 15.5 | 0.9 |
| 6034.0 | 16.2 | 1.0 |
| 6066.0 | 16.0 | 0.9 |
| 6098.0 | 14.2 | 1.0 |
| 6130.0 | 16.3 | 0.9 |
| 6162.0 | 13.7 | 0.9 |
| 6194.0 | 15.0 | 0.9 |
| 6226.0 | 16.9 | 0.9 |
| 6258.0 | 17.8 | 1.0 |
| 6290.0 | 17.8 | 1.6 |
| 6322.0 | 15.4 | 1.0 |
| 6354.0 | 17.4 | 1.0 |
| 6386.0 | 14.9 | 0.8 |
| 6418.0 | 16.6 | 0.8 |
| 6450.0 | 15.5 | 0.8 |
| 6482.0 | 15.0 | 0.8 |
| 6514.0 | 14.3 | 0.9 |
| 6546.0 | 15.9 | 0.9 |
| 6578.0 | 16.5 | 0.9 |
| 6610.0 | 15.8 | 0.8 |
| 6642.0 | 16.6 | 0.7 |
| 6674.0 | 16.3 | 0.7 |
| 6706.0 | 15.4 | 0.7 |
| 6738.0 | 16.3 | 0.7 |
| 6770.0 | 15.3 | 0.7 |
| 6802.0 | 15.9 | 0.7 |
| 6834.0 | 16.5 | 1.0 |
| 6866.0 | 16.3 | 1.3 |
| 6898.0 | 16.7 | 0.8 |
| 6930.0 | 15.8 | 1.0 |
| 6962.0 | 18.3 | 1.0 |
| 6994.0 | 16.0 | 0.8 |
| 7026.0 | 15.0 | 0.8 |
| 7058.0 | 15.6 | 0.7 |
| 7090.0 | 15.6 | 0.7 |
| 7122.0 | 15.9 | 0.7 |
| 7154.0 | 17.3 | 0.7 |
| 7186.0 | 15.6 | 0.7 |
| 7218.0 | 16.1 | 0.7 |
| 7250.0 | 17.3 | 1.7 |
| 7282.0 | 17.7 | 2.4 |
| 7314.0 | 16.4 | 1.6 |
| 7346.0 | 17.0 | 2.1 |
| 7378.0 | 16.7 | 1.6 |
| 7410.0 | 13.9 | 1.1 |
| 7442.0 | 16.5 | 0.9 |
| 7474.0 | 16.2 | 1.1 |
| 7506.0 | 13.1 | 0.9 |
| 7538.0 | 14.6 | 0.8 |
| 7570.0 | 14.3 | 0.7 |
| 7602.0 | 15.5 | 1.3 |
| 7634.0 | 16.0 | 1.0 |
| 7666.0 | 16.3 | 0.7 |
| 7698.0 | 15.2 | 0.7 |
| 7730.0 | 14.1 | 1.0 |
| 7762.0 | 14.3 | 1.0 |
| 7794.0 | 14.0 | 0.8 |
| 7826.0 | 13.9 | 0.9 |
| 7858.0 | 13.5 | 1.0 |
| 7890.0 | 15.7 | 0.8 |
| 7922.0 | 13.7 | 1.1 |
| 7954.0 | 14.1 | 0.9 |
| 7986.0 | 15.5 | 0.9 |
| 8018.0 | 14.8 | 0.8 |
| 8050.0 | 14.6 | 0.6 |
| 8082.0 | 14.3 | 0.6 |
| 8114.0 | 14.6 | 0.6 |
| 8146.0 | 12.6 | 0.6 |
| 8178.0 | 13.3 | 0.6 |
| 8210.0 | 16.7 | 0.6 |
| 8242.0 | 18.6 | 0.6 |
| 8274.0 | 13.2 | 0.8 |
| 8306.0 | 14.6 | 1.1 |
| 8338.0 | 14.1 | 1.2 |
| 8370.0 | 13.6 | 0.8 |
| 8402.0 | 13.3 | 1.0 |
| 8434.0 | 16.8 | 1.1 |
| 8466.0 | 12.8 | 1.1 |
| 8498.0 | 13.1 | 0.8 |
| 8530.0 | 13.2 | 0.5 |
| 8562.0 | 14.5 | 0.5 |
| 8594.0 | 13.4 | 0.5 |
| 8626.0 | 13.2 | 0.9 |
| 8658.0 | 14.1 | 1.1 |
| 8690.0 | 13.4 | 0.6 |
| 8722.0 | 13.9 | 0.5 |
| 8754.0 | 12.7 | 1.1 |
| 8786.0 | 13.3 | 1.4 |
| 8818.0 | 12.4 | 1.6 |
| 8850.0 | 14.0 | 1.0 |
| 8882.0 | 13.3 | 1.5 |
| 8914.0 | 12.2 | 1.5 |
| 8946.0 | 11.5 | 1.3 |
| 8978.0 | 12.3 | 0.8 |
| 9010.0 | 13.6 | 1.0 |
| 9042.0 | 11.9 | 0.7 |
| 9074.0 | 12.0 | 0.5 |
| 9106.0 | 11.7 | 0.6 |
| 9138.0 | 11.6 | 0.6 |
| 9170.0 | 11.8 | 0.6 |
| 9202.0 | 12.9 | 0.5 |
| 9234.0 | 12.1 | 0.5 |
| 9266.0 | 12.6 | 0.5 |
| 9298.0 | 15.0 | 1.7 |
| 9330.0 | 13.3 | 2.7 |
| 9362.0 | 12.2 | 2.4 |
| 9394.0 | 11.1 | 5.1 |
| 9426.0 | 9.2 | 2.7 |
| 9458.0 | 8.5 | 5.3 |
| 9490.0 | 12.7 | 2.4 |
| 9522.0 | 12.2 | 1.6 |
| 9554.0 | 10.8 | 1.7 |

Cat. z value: 0.25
